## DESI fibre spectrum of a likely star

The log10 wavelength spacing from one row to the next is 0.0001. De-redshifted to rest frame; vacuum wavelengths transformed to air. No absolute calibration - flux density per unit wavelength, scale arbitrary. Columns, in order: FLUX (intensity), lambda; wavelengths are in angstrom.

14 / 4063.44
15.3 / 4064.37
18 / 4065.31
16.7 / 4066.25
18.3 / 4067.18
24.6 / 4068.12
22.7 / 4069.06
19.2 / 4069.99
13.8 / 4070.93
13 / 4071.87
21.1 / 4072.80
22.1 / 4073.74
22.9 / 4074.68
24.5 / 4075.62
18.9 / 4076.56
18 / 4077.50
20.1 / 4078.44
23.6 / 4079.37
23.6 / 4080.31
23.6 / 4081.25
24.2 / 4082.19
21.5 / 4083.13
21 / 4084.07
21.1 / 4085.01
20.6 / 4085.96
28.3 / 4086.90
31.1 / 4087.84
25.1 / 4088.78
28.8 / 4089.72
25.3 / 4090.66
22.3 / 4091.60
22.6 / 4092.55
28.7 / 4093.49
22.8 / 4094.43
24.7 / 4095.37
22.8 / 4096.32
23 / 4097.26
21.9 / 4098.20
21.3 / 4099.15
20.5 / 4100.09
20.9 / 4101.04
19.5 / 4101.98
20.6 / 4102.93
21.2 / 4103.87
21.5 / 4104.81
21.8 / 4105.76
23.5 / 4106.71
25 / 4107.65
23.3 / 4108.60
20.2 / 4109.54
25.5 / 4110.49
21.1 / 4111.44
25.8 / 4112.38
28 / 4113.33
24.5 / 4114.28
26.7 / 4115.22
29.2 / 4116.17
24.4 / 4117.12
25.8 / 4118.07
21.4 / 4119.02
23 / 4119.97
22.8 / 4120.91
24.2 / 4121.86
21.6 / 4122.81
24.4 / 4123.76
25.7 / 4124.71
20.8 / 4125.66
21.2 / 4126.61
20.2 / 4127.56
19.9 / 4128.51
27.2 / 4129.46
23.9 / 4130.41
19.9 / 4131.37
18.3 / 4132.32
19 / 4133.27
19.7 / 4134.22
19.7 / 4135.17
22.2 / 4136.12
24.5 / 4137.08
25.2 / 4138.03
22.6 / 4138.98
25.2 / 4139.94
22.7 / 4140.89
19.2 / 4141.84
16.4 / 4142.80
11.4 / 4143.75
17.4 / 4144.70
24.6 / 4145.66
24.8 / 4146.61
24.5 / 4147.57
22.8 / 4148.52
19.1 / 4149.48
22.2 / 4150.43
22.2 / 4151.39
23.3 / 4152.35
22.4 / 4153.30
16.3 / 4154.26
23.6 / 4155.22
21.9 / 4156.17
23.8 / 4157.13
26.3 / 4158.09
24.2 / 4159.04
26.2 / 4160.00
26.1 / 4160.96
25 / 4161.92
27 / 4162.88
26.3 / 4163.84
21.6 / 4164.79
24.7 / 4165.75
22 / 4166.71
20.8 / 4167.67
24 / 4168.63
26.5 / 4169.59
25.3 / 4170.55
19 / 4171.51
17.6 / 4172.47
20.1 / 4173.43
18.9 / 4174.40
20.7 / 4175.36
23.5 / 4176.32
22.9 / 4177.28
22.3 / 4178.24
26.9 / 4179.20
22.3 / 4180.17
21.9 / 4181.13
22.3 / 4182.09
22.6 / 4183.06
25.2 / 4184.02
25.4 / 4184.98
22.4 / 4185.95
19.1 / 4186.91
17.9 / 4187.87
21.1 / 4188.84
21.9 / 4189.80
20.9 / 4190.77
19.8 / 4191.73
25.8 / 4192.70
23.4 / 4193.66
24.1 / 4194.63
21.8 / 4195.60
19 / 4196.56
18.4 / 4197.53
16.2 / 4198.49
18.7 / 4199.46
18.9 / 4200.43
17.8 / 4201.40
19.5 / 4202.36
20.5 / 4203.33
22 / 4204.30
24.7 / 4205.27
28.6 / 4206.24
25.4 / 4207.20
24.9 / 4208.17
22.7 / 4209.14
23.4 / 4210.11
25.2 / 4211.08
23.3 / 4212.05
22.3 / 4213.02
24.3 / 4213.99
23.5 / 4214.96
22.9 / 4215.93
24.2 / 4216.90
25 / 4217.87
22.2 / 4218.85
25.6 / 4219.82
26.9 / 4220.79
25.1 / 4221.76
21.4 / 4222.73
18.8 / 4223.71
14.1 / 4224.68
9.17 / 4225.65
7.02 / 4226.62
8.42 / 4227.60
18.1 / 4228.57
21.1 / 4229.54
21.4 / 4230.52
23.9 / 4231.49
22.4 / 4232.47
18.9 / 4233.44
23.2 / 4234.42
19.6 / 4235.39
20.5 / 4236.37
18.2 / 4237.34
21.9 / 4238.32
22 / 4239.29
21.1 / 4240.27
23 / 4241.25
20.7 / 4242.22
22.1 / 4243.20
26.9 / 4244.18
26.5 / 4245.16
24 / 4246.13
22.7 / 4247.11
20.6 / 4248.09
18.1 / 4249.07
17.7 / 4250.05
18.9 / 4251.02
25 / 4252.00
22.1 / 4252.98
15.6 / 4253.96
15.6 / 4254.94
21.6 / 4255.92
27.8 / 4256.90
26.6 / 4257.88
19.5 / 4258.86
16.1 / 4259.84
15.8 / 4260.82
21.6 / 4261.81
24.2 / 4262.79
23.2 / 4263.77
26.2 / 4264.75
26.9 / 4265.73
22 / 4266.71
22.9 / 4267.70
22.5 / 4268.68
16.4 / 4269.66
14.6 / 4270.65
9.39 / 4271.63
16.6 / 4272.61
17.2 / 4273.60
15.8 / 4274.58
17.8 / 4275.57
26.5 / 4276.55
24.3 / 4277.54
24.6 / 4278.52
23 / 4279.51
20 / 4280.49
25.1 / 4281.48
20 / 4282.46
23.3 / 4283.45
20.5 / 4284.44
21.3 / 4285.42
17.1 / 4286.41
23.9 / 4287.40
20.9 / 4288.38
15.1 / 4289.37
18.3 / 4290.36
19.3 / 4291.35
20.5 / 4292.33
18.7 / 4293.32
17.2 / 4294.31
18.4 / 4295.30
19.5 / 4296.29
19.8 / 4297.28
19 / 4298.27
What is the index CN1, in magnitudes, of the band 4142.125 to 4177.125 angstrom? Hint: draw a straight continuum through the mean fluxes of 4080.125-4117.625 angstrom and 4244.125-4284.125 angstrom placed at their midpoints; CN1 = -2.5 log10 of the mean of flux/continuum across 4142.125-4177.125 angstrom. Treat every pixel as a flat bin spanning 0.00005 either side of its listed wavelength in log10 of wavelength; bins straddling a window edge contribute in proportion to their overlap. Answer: 0.02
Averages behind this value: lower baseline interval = 23.7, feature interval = 22.3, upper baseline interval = 21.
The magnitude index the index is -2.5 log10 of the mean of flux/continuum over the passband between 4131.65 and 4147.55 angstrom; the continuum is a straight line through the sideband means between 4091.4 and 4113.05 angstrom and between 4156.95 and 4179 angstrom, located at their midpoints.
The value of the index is 0.10 mag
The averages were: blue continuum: 22.7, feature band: 20.9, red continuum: 23.3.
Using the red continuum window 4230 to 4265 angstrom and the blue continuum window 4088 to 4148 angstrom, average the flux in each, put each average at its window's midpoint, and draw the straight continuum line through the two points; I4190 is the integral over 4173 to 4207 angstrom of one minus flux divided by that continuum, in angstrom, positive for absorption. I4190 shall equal 0.6 angstrom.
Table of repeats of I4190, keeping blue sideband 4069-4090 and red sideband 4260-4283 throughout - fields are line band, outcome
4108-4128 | -1.87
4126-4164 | -1.05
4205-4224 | -2.70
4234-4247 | -0.88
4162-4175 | -0.75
